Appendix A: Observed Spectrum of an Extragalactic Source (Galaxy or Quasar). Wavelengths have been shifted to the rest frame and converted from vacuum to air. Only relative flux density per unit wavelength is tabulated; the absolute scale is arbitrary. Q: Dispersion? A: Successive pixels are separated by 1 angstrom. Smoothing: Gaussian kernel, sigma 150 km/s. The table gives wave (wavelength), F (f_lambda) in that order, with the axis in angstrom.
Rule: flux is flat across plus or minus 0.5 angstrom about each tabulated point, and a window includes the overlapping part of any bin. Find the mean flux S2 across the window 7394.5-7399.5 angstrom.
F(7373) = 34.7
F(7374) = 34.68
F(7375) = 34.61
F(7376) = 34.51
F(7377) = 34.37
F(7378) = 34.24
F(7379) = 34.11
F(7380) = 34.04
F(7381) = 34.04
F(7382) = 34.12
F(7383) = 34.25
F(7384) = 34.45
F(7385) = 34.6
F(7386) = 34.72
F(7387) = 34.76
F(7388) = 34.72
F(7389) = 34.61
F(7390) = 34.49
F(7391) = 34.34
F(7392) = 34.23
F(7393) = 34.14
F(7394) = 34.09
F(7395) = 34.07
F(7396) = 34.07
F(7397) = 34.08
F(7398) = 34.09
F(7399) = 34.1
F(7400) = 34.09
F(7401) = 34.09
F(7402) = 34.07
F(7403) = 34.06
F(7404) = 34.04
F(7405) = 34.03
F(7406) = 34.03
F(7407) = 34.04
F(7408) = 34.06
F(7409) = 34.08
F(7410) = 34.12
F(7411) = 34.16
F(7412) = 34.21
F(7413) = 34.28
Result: 34.1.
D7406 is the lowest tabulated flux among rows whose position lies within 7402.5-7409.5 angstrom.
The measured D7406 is 34.03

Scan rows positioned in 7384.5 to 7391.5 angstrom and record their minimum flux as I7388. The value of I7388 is 34.34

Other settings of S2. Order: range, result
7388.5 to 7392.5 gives 34.4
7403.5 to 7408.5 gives 34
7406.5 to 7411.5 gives 34.1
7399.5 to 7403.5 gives 34.1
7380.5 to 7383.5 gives 34.1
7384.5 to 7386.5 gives 34.7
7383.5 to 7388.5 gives 34.6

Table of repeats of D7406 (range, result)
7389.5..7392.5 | 34.23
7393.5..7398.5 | 34.07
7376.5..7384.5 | 34.04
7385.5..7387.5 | 34.72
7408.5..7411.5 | 34.08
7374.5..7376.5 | 34.51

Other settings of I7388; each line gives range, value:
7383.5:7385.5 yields 34.45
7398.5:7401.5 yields 34.09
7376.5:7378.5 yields 34.24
